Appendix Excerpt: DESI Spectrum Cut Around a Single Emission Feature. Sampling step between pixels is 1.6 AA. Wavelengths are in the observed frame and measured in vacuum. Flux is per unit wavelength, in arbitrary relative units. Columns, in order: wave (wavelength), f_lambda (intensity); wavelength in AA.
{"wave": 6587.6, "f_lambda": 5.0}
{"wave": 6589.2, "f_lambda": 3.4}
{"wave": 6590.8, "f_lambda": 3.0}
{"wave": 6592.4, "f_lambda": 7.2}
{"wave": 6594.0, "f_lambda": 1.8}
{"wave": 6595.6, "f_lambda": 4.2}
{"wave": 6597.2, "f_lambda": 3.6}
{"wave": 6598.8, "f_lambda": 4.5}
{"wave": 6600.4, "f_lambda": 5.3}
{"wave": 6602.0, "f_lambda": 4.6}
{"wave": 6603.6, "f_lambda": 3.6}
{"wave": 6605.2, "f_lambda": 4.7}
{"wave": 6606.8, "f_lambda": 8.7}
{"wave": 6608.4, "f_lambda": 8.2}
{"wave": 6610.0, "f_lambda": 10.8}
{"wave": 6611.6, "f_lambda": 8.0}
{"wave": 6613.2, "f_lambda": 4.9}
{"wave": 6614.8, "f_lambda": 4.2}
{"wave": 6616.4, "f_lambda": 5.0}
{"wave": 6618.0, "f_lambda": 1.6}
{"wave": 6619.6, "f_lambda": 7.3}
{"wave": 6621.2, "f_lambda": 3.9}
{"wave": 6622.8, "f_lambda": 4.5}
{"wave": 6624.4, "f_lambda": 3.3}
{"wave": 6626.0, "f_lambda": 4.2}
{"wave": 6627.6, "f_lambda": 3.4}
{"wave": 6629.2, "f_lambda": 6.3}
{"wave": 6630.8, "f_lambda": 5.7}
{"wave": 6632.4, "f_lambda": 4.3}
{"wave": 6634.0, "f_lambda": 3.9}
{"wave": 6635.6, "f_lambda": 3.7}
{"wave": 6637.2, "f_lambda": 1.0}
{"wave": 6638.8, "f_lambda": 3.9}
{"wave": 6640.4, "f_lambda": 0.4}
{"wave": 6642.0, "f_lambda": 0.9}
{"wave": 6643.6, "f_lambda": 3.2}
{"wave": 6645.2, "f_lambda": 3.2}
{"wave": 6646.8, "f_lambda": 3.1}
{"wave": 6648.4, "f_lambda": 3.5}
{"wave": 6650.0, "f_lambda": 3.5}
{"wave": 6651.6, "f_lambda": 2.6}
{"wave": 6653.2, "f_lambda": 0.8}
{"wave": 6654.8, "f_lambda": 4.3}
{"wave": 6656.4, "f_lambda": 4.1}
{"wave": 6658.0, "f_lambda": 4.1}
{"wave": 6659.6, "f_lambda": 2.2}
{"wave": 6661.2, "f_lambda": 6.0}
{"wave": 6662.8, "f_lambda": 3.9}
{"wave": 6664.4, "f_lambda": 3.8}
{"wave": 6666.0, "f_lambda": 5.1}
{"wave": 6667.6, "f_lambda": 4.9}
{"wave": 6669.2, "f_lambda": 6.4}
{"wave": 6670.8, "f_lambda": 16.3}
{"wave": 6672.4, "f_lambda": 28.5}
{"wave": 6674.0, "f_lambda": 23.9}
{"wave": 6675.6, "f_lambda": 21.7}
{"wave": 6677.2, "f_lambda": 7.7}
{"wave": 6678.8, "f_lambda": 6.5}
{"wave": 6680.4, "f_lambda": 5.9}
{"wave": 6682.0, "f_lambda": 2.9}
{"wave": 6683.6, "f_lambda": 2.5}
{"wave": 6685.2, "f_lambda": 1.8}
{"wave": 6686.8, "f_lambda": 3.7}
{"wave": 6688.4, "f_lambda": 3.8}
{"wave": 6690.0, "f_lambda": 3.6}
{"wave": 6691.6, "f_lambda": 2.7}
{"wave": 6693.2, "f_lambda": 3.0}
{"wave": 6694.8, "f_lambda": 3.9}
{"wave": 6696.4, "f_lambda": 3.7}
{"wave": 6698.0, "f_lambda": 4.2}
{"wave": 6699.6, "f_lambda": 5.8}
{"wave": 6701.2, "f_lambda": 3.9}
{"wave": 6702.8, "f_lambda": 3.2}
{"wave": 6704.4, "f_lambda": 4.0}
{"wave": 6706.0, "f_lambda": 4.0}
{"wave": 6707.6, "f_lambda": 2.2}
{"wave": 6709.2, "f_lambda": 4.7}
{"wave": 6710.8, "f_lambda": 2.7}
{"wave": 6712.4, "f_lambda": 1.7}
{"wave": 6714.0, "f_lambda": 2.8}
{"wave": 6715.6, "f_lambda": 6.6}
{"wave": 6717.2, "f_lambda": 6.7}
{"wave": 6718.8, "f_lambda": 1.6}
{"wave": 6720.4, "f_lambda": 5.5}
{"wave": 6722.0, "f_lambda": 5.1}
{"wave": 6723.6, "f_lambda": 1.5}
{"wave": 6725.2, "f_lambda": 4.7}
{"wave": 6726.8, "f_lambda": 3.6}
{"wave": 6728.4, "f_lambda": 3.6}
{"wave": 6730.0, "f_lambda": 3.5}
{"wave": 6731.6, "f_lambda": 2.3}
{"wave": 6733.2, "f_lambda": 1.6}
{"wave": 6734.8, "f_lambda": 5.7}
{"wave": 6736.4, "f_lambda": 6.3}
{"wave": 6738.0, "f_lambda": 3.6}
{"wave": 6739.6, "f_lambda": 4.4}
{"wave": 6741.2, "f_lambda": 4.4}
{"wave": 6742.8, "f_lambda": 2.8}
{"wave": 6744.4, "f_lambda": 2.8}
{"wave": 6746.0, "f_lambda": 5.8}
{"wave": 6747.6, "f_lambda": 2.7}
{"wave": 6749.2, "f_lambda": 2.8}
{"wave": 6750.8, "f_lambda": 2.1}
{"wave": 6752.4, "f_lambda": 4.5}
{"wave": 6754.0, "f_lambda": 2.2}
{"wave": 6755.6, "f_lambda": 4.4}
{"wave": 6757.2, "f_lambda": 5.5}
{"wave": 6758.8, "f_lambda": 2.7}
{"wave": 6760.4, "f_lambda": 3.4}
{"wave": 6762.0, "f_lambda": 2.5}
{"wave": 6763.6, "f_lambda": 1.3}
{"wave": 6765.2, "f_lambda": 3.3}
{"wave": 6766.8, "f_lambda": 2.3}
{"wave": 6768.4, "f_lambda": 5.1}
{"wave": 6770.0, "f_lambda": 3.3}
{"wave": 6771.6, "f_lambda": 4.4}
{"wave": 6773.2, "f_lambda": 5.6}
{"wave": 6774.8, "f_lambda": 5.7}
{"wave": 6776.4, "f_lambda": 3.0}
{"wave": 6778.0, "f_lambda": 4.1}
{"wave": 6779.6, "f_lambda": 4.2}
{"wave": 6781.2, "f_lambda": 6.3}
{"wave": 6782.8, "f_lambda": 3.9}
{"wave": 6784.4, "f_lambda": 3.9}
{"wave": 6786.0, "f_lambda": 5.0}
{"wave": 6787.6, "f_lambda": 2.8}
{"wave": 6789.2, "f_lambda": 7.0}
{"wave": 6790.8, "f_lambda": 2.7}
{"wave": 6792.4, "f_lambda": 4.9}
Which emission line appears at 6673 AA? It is [O III]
